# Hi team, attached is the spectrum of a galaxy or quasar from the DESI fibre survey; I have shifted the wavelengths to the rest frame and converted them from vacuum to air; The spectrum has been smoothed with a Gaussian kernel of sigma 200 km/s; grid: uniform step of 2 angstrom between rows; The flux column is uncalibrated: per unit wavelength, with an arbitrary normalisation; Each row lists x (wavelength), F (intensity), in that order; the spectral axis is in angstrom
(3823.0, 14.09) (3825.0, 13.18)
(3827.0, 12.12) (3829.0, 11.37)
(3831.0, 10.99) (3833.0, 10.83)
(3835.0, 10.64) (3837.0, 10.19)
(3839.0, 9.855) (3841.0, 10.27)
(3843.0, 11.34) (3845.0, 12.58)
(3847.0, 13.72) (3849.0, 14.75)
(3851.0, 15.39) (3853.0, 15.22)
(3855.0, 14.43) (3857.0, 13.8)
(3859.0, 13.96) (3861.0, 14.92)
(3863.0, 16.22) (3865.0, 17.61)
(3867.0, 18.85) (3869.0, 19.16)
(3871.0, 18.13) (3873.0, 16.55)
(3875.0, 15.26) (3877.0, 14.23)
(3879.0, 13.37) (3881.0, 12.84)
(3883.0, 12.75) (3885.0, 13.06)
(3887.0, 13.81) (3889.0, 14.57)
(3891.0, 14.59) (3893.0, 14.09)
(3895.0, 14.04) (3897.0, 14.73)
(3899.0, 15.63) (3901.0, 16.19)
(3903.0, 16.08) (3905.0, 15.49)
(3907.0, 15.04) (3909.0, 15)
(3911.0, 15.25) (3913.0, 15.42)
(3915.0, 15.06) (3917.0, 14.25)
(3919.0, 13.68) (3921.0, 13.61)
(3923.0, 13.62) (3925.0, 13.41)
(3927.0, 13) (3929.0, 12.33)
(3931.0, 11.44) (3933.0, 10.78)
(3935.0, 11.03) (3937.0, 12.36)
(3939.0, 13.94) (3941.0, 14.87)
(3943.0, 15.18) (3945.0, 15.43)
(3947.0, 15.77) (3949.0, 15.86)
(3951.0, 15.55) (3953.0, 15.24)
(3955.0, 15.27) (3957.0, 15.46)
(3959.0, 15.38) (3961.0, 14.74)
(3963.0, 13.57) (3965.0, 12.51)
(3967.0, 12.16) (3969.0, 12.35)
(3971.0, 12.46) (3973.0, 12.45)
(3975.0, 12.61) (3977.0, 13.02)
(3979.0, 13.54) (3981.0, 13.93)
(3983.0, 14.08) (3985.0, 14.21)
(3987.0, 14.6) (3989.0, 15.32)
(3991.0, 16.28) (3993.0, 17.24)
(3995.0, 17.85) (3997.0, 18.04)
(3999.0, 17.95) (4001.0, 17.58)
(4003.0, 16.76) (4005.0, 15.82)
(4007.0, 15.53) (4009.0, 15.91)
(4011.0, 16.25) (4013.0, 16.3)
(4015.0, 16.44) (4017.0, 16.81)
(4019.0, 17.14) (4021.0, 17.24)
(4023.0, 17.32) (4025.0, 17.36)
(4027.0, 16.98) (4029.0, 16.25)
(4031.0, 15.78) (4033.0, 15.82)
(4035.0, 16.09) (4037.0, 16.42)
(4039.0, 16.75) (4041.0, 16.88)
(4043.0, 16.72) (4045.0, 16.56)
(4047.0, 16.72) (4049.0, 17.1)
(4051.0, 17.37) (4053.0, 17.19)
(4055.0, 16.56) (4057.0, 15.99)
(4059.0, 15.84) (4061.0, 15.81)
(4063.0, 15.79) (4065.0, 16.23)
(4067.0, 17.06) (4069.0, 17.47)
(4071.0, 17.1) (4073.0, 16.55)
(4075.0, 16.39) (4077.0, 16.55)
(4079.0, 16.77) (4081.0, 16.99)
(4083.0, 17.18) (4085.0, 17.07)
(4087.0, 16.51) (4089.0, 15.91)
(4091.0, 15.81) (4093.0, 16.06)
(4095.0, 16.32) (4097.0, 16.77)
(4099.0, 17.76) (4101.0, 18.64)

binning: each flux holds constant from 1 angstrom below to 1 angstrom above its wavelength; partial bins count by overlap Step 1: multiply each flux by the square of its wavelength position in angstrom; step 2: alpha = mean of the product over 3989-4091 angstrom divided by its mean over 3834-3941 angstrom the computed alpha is 1.3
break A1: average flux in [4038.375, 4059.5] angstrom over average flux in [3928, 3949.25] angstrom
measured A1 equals 1.2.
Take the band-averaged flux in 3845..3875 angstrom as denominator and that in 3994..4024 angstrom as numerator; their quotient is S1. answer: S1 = 1.1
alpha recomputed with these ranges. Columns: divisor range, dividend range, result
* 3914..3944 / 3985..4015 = 1.29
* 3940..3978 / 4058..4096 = 1.23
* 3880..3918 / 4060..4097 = 1.24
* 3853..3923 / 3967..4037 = 1.10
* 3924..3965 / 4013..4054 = 1.25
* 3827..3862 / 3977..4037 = 1.39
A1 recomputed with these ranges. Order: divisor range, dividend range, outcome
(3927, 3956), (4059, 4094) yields 1.19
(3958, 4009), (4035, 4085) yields 1.12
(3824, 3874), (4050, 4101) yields 1.20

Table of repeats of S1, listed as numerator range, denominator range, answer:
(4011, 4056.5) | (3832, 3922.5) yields 1.16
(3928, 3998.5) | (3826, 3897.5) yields 1.02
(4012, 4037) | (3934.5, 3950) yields 1.15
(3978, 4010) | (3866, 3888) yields 1.04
